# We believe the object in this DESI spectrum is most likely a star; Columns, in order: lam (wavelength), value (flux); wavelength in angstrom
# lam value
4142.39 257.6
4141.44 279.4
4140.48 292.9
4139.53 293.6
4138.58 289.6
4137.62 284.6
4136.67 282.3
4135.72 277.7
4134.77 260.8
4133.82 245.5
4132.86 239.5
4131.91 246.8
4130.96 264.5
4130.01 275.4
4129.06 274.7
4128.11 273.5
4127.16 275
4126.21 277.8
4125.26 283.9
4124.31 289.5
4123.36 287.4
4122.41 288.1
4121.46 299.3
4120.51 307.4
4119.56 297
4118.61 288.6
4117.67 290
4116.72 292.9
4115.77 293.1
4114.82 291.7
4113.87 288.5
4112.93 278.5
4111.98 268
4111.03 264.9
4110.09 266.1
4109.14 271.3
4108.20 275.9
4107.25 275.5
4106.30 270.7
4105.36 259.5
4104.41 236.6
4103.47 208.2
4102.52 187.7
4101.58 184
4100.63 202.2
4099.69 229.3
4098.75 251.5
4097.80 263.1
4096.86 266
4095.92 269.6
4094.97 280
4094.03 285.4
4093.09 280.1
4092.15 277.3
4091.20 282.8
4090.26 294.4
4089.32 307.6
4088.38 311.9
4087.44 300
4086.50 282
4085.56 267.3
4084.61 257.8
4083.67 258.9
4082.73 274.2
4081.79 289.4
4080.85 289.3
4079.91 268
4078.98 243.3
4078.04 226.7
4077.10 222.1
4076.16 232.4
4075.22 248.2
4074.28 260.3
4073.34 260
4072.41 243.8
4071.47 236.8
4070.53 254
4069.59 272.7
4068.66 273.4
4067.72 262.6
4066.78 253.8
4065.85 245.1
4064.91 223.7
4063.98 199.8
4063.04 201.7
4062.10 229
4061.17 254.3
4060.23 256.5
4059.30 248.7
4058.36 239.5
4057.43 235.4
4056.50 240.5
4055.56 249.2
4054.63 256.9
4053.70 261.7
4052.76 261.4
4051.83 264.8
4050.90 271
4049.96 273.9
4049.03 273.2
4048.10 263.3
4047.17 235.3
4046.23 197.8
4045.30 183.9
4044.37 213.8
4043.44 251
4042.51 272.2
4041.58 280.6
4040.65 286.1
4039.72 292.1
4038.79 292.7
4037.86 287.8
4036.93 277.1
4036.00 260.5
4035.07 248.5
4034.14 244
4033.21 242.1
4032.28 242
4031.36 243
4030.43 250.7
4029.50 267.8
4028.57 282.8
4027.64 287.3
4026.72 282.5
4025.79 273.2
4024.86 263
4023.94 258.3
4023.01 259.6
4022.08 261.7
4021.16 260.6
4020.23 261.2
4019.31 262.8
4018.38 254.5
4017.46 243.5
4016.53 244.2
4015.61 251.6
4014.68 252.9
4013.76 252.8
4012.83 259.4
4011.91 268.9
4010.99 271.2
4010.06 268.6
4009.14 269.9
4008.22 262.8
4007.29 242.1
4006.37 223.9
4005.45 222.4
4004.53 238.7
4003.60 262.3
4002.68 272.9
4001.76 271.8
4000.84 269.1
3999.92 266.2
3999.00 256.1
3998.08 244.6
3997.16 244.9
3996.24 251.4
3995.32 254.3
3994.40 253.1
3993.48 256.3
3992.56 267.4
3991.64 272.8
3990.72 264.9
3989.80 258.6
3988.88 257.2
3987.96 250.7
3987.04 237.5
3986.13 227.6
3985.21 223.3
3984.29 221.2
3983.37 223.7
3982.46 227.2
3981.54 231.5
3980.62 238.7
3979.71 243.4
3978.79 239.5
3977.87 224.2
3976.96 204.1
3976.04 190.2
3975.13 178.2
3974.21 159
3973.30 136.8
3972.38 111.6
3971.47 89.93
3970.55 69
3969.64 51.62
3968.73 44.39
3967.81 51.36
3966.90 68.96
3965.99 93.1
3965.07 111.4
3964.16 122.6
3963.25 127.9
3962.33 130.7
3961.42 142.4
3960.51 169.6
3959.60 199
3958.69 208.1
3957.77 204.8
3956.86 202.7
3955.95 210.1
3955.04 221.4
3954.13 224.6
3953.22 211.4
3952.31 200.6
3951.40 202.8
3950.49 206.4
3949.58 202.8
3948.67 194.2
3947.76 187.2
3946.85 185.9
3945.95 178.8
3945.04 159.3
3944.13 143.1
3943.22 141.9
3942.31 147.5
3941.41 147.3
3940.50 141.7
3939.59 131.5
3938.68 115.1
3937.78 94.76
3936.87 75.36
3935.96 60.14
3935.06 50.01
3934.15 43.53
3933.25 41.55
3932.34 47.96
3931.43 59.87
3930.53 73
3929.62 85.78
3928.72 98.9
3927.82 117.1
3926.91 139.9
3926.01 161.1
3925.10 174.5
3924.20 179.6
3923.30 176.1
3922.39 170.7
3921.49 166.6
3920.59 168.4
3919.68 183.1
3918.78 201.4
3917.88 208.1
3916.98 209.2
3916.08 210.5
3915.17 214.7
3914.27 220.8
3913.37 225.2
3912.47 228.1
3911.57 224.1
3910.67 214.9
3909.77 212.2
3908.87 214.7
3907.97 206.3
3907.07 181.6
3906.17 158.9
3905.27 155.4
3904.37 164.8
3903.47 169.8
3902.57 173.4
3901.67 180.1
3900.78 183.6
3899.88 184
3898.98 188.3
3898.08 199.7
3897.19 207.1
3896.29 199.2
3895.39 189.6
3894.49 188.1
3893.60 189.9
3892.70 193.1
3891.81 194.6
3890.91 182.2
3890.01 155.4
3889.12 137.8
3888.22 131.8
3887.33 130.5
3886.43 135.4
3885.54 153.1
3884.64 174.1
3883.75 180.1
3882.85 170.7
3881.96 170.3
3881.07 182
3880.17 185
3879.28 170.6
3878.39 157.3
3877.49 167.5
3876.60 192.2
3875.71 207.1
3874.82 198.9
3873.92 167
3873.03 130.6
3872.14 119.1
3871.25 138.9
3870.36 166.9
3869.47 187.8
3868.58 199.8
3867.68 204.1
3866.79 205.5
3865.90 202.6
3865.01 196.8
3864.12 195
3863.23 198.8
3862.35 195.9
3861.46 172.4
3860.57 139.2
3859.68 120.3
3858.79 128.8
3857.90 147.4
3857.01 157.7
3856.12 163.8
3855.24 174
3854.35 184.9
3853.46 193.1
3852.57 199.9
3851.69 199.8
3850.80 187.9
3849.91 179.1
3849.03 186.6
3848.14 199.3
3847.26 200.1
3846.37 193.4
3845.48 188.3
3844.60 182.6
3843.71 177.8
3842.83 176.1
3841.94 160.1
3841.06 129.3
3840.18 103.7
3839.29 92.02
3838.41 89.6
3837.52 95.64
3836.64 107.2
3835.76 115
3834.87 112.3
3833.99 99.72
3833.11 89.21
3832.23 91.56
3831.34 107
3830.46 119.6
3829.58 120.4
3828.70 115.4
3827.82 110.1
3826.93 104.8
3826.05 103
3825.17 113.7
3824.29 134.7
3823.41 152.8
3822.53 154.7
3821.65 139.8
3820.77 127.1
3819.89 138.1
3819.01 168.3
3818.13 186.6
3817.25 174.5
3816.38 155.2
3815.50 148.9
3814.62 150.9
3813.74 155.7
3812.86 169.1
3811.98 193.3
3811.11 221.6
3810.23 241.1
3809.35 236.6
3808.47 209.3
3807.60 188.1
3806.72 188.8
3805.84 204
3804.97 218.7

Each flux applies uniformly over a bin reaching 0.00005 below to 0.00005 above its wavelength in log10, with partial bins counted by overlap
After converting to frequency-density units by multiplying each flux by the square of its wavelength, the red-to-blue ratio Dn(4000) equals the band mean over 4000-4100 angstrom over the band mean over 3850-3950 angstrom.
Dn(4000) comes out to 1.7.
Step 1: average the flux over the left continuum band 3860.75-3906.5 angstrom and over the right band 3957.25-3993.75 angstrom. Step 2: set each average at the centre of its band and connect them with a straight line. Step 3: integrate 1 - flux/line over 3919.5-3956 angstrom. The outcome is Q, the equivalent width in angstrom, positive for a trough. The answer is 7.2 angstrom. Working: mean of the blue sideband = 176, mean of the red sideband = 180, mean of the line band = 143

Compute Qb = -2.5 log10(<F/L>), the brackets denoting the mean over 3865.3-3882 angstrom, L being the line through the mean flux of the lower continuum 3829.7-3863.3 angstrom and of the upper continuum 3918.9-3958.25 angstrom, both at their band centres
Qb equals -0.18 mag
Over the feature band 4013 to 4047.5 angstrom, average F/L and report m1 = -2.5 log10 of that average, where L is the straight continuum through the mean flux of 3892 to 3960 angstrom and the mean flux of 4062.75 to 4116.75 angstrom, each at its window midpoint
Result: -0.14 mag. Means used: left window 168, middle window 257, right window 260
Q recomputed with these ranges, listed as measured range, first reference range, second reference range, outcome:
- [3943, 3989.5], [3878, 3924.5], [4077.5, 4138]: 7.6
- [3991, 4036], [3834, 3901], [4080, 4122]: -4.9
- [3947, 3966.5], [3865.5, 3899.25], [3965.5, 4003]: 1.7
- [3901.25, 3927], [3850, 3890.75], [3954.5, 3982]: -4.1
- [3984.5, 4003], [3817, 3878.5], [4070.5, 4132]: -2.9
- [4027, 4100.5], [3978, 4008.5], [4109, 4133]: 2.0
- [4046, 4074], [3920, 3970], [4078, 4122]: -1.5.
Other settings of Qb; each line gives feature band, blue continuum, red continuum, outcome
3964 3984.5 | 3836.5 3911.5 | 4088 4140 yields 0.37 mag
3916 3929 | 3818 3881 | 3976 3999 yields 0.17 mag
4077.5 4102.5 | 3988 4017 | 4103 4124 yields 0.03 mag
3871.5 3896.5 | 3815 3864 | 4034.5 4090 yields 0.00 mag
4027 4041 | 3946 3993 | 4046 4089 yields -0.16 mag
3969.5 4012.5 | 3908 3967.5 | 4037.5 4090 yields -0.14 mag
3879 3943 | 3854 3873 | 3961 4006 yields 0.13 mag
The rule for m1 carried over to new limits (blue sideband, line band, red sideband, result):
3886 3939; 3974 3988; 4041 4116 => -0.11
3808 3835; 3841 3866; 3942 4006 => -0.13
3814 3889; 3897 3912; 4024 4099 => -0.04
